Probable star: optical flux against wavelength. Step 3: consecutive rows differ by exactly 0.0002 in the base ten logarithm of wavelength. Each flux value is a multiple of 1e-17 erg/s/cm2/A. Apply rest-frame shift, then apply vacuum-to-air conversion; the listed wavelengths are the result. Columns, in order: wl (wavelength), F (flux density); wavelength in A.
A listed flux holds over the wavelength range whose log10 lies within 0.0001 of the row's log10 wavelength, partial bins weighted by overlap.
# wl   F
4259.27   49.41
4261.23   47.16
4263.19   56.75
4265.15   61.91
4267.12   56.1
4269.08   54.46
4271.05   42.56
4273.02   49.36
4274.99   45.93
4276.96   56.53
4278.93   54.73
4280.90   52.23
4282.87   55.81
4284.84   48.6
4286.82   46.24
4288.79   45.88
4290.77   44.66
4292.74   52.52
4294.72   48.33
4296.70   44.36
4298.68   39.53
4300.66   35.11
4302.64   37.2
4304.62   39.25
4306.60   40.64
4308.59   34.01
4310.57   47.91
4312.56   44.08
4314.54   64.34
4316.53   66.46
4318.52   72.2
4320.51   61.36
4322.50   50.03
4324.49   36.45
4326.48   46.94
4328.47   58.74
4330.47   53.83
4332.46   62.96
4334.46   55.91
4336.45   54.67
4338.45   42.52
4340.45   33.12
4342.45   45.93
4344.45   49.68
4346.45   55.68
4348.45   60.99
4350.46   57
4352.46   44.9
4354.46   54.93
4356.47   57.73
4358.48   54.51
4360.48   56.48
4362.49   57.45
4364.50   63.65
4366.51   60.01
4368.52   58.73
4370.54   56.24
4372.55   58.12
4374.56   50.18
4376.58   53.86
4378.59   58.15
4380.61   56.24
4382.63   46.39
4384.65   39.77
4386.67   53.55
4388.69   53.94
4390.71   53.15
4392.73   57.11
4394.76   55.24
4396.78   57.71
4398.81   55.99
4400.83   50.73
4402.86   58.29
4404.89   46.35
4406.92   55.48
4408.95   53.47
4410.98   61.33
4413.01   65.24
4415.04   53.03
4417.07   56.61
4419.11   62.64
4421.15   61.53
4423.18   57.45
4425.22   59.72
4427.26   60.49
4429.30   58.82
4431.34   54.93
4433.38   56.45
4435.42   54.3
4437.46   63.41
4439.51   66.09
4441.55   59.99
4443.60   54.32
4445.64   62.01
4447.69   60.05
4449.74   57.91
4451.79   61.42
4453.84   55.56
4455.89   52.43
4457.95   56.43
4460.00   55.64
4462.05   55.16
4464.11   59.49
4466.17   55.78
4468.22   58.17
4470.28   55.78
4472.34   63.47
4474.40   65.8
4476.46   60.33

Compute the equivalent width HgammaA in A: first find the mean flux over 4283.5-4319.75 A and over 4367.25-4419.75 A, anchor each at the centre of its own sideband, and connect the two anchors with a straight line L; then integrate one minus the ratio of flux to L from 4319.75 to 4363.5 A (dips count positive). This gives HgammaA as -1.4 A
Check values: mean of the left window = 47.5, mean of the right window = 54.9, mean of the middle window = 52.3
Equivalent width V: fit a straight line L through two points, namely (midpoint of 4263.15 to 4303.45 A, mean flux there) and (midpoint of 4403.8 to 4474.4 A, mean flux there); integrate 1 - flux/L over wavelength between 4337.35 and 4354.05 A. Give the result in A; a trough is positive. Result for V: 1.1 A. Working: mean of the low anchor 48.8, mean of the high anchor 58.1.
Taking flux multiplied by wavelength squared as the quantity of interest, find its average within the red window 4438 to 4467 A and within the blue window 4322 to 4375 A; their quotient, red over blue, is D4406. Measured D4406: 1.1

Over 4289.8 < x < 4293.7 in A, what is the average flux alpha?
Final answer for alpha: 48.7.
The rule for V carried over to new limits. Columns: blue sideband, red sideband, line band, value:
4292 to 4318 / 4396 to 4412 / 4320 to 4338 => -1.74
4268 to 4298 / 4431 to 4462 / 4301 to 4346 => 1.55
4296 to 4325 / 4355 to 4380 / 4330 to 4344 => 0.62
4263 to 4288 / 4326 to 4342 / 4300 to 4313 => 3.00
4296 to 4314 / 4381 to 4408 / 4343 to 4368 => -4.44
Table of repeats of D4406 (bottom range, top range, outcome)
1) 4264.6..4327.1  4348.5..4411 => 1.16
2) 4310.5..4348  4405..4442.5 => 1.16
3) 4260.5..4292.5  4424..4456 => 1.24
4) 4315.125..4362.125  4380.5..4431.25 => 1.07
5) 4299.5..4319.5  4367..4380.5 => 1.20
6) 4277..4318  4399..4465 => 1.29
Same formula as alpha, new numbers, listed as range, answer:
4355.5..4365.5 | 58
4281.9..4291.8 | 48.3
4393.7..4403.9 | 55.5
